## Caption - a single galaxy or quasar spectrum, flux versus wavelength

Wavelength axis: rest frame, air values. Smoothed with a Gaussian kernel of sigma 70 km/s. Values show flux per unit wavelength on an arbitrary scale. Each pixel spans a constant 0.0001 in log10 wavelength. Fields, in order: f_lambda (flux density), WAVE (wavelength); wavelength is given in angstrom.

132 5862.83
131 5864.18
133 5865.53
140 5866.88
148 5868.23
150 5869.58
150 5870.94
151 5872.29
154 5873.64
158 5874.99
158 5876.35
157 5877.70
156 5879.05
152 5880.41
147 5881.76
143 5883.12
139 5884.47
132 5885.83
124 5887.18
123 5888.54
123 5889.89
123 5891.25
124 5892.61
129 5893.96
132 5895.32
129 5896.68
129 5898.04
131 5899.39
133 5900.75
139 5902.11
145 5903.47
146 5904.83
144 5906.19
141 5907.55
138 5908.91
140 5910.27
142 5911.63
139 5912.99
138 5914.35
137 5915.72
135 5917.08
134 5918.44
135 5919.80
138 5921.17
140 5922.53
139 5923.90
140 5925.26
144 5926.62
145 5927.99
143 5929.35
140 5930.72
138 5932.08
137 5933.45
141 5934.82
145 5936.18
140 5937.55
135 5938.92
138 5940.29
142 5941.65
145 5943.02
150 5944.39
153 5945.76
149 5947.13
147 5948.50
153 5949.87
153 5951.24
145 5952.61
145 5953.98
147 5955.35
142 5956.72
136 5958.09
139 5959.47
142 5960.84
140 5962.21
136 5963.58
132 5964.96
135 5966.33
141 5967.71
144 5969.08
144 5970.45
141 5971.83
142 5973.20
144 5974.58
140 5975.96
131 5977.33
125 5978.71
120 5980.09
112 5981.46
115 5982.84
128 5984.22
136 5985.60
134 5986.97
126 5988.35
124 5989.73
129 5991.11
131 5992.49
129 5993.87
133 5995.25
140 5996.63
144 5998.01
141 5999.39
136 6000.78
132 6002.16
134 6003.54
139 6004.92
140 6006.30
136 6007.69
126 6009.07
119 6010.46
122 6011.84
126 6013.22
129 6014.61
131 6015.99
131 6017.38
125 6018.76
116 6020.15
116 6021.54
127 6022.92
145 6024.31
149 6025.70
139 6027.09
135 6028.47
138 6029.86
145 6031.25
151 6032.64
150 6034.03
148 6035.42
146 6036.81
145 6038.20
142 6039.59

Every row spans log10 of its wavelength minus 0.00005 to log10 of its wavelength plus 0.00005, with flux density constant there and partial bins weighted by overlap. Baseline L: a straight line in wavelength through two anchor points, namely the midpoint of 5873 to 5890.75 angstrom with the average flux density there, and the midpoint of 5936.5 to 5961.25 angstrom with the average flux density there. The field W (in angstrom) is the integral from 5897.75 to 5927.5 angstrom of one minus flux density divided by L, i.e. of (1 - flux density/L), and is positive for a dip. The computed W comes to 1.1 angstrom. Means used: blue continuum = 143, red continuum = 145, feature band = 139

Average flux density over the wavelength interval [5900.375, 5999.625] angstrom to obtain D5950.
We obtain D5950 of 139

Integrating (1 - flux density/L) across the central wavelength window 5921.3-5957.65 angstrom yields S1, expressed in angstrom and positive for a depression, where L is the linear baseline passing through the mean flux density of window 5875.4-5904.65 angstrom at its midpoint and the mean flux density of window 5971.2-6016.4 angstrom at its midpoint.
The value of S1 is -2.52 angstrom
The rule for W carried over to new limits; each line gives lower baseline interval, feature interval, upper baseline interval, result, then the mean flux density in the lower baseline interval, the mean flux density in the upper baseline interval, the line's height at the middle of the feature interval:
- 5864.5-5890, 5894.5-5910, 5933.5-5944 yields 0.6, 144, 141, 143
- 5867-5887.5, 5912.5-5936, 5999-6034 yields 0.7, 148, 133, 143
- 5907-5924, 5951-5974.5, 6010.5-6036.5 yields -0.8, 138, 134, 136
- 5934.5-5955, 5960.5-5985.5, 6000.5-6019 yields 0.9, 146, 131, 139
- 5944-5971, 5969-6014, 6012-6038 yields 2.5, 144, 136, 140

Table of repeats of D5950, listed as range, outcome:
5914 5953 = 142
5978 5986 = 122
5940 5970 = 143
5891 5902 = 130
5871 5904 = 139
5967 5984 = 133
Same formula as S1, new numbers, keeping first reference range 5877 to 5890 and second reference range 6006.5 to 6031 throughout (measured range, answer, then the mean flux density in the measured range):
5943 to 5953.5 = -1.1 angstrom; 150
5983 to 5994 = 0.3 angstrom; 129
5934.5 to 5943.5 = -0.3 angstrom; 141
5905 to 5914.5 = -0.2 angstrom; 141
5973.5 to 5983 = 0.4 angstrom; 128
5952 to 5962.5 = -0.5 angstrom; 142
